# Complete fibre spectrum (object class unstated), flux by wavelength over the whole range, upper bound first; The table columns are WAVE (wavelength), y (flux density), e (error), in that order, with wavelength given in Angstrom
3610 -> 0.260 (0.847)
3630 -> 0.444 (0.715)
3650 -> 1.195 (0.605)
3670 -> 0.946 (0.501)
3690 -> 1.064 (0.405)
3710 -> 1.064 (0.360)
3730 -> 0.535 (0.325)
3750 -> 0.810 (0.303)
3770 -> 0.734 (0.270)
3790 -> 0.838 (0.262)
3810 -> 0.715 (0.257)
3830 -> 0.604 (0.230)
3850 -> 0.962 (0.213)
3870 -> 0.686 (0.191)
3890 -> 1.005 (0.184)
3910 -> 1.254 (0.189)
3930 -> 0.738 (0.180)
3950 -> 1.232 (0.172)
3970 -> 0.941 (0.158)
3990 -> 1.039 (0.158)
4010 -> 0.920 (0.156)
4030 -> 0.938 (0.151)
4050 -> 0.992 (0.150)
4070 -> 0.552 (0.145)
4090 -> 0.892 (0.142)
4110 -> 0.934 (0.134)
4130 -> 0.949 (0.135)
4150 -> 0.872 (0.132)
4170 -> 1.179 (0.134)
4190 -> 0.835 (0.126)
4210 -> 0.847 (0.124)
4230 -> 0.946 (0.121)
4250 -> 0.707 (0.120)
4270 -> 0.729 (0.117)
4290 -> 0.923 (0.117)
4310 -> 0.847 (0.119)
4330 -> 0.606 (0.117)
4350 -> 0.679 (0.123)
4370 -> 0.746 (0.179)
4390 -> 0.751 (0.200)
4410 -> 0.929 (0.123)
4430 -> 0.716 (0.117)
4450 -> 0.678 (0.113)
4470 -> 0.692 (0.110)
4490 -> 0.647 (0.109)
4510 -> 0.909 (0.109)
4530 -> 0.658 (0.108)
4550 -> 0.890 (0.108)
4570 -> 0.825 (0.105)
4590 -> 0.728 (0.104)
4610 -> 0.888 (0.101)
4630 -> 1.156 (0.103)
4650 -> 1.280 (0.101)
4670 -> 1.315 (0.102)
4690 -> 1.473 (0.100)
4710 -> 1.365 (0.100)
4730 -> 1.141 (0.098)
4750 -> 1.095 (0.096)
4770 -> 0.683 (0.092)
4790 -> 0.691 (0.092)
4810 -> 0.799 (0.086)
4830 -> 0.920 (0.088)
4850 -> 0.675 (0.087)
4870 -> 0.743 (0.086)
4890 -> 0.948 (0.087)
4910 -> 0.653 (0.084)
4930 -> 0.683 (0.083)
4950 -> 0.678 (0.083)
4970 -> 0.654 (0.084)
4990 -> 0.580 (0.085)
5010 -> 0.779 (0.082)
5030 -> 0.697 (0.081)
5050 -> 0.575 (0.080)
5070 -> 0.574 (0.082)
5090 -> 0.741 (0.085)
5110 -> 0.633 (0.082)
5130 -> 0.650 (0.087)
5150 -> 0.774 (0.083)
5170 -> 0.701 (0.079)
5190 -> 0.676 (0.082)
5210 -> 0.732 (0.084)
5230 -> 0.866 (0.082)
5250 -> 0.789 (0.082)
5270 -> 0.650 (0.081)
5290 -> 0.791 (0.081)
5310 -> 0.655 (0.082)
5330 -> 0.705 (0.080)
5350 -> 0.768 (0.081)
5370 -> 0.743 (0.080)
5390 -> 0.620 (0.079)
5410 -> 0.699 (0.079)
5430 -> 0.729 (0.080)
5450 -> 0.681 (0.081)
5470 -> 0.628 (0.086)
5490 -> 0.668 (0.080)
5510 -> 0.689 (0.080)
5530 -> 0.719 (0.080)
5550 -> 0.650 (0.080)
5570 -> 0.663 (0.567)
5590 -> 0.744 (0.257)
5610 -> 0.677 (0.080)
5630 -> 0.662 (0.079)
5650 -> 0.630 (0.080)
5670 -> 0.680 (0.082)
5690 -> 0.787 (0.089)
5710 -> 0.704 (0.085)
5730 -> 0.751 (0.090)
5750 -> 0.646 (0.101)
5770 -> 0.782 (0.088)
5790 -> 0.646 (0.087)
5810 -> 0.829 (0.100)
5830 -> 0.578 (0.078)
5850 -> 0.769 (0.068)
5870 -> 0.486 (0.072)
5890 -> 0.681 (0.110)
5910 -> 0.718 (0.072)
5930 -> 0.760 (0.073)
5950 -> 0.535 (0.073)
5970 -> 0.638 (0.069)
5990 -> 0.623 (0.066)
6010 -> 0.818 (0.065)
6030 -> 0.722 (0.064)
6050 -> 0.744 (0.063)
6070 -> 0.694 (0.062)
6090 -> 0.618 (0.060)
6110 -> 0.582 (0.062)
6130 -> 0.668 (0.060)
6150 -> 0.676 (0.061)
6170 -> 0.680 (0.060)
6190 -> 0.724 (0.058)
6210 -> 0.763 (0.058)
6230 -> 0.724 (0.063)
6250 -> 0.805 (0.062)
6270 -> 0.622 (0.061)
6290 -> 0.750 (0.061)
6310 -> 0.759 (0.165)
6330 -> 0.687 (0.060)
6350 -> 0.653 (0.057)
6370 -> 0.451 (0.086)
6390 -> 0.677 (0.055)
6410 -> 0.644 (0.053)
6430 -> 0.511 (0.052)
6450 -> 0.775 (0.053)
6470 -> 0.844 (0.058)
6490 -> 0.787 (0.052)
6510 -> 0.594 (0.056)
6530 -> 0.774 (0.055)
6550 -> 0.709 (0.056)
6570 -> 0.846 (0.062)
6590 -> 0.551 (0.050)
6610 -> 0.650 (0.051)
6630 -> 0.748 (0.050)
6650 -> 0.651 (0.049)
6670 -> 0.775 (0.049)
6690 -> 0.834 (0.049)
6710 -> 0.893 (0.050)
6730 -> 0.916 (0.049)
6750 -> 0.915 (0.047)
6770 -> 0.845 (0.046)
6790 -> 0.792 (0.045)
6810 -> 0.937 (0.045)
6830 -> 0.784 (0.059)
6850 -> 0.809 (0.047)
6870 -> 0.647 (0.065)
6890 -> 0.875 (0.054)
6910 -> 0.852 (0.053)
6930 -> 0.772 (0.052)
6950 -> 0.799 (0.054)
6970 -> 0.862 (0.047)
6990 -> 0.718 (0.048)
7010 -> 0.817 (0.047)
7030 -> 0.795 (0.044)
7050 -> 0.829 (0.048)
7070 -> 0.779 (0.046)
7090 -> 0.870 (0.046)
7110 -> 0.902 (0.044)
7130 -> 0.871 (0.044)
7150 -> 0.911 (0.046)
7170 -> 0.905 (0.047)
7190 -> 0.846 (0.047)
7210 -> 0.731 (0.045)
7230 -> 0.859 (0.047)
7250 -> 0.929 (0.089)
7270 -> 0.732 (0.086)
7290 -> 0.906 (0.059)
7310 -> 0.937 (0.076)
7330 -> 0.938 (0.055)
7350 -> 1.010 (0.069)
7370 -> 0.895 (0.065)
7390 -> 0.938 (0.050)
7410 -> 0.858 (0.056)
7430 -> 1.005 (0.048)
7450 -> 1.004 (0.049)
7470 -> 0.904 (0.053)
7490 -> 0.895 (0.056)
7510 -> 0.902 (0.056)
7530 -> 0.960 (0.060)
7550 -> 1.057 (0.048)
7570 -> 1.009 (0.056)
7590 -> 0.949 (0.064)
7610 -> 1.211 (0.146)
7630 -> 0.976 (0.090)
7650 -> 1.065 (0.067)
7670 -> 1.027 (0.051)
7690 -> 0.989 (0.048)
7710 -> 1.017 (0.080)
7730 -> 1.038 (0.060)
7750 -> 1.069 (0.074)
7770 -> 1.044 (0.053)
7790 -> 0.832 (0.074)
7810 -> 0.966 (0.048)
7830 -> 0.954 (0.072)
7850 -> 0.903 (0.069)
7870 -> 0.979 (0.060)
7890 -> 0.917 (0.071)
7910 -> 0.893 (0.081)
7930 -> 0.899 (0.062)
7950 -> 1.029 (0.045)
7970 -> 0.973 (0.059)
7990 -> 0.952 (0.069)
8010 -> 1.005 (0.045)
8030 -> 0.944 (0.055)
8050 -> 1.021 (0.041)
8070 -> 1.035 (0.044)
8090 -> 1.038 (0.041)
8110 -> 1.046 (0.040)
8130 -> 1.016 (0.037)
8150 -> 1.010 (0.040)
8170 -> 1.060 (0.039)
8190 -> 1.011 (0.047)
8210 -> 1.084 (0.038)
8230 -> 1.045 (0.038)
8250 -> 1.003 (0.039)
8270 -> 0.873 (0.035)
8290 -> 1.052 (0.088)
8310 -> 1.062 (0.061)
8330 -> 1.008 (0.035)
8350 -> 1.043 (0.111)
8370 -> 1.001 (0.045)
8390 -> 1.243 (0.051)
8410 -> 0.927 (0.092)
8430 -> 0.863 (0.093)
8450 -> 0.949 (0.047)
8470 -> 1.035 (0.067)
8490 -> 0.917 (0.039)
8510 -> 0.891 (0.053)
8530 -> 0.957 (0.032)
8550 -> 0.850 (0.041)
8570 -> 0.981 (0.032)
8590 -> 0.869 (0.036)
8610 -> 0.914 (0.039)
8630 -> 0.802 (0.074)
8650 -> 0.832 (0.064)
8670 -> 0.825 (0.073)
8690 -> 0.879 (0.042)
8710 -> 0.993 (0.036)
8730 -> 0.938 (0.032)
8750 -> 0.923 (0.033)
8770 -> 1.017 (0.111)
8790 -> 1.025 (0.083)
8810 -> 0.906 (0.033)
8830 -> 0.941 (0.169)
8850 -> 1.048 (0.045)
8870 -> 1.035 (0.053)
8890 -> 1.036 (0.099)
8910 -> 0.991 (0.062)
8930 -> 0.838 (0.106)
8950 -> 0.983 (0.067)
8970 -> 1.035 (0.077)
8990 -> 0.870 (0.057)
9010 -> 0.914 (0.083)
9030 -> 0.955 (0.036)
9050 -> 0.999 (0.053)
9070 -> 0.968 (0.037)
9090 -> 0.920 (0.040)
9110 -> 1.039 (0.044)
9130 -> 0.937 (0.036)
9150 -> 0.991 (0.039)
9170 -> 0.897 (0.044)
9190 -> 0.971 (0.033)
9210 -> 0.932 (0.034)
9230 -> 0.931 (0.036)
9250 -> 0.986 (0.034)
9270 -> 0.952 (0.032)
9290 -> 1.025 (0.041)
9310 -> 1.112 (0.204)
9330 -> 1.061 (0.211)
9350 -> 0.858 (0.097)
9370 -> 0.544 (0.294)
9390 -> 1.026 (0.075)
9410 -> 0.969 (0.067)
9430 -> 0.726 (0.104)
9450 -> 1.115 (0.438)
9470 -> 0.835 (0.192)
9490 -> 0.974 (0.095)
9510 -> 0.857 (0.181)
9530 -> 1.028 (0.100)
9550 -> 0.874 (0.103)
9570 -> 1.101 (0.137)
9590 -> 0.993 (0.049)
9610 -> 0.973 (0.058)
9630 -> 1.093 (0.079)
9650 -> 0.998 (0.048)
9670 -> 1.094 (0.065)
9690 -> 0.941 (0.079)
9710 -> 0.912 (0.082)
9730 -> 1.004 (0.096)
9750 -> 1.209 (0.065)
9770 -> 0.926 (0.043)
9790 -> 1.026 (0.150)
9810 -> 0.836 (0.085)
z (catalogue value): 0.67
